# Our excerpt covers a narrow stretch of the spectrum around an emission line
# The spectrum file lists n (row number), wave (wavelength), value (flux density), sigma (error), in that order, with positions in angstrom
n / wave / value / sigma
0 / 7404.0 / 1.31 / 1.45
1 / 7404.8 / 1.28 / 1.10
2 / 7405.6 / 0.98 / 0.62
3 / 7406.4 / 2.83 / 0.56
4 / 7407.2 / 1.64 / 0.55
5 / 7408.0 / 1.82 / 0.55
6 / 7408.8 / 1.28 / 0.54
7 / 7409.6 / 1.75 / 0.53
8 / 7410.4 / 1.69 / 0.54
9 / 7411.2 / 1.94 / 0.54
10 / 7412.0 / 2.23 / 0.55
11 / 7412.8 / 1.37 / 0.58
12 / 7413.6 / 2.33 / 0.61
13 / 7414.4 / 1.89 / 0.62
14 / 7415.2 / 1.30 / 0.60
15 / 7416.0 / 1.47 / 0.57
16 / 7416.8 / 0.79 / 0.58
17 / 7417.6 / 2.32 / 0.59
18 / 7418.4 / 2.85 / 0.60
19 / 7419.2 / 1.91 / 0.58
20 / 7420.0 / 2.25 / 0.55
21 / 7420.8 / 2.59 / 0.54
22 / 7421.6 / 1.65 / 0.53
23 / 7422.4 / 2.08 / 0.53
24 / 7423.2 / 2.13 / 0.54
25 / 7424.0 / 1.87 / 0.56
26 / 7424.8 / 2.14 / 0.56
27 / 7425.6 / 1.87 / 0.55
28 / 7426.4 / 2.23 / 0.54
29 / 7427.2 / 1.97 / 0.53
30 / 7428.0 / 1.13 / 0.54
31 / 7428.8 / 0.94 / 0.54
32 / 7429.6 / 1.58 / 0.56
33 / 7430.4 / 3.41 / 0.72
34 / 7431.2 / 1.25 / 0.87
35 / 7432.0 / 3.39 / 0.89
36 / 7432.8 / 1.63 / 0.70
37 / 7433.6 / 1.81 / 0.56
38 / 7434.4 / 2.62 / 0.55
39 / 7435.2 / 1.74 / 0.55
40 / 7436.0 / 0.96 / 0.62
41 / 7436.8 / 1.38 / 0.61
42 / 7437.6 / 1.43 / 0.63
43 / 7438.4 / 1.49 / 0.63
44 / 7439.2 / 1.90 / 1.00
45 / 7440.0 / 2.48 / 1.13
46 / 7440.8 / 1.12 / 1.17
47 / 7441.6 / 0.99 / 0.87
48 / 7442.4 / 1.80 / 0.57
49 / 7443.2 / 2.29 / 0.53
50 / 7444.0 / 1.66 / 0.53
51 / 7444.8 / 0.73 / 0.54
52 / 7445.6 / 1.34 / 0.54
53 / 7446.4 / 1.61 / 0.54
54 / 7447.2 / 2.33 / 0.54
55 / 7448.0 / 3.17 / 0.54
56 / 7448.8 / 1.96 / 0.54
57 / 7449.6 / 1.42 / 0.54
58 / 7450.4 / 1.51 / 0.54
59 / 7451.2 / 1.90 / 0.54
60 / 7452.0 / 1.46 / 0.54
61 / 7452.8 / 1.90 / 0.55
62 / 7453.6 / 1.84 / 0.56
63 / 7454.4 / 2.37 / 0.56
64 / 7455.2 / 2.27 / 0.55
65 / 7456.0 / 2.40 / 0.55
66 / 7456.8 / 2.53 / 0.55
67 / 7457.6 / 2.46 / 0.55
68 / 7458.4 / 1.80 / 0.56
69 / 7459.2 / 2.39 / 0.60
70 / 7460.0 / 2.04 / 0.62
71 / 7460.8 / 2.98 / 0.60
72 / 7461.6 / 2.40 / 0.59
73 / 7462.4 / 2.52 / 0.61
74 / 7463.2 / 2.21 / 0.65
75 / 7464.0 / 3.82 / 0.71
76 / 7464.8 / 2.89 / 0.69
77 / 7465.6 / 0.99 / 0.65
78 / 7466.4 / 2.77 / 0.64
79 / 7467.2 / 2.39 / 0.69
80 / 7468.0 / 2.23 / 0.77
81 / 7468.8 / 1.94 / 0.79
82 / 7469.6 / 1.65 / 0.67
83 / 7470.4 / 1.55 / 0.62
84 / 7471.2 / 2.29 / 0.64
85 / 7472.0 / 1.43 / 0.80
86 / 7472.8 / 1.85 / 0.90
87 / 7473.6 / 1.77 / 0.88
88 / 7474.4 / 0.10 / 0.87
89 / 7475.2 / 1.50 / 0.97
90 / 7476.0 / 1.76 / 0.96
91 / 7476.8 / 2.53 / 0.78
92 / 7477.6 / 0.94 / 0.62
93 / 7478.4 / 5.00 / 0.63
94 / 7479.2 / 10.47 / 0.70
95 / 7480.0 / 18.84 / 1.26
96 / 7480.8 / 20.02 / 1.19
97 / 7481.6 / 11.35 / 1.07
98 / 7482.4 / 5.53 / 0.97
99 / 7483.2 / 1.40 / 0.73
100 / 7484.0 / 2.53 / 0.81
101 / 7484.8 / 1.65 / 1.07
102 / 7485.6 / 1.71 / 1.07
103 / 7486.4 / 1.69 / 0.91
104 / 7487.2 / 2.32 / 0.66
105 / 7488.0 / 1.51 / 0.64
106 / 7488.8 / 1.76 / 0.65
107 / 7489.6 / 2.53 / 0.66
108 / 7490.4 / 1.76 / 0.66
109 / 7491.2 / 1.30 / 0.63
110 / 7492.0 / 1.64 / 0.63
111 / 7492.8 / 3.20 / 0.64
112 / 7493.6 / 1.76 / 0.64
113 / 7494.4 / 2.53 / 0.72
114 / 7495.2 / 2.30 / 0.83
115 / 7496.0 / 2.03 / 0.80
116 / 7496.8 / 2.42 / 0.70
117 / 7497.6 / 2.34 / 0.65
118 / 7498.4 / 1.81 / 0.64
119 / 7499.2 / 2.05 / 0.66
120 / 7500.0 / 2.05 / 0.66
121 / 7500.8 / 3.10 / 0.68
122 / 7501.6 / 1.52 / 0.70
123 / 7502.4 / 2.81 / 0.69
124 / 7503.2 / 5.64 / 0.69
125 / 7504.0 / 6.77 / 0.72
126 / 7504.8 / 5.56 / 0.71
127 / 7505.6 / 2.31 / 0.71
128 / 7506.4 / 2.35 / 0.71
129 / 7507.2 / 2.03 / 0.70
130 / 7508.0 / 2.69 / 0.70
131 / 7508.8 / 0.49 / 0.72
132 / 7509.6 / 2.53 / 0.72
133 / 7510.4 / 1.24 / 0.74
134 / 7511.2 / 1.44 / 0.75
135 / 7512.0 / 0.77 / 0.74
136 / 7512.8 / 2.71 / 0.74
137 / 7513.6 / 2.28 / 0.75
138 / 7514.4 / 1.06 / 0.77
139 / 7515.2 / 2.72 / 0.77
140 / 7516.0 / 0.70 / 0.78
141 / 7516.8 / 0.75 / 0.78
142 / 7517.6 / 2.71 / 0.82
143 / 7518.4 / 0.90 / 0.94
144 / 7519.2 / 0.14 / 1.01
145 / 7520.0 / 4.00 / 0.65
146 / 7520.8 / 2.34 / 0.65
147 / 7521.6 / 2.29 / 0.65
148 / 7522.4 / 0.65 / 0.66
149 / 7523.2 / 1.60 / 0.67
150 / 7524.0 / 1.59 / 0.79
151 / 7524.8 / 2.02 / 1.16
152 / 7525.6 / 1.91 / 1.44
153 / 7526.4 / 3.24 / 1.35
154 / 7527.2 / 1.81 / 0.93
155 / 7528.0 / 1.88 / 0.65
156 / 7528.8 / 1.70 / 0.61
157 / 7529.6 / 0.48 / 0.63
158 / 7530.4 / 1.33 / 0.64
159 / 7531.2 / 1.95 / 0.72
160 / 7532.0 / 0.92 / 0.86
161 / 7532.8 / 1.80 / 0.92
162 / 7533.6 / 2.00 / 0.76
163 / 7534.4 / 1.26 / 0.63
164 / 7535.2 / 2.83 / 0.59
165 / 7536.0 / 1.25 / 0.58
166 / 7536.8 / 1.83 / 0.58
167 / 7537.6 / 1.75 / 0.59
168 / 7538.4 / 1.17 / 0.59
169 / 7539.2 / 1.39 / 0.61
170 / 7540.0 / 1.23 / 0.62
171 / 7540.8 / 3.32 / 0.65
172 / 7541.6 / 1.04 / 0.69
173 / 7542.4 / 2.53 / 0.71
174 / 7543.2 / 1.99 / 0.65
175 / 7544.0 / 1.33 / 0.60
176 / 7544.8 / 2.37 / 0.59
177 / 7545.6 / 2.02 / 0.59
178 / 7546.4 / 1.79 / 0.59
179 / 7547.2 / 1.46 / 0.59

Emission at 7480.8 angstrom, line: H-alpha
